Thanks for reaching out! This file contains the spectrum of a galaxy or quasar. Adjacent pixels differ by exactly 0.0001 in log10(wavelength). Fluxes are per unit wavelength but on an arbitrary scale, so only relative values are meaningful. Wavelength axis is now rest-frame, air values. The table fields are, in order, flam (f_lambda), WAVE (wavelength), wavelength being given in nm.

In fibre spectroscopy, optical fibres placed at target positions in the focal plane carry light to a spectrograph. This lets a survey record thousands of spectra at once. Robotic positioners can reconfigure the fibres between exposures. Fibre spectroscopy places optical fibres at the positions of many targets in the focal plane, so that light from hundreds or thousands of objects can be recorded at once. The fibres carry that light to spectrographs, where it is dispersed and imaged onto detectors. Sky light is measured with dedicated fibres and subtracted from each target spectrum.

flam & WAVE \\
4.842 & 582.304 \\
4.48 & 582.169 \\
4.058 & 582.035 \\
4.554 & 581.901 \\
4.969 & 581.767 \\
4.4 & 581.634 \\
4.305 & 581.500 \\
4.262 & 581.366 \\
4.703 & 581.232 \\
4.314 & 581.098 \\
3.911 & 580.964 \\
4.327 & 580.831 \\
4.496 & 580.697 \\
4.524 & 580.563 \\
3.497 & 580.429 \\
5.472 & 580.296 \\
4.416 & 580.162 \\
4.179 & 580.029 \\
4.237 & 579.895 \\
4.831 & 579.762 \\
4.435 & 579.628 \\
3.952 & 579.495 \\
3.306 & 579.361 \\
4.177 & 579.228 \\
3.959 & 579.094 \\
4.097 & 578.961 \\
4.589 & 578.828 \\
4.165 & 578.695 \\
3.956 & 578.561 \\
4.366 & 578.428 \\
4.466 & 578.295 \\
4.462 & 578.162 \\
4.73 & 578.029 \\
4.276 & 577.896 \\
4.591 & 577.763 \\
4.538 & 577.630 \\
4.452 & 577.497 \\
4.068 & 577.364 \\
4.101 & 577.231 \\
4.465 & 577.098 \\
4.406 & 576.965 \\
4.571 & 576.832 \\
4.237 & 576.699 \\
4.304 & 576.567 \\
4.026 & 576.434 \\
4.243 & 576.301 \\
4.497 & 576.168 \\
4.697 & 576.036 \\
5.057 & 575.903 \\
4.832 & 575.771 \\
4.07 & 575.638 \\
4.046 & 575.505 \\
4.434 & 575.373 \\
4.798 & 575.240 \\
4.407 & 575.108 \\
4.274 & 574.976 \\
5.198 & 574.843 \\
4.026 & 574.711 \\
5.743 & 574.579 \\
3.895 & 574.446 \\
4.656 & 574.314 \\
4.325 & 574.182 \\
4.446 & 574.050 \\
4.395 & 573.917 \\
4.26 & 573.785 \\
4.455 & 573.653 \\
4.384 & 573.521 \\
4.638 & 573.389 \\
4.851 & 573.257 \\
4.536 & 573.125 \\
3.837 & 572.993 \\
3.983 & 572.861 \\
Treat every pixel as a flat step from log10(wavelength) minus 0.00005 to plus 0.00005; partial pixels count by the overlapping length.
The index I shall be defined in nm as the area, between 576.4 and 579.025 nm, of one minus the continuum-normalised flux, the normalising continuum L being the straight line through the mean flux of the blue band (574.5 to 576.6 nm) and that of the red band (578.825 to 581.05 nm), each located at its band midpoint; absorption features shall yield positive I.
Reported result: 0.03 nm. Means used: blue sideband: 4.54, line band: 4.35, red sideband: 4.25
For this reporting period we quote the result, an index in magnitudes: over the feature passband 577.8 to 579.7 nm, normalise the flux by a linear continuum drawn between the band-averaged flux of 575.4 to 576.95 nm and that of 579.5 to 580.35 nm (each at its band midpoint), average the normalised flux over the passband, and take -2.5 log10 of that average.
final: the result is 0.07 mag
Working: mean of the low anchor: 4.42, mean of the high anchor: 4.54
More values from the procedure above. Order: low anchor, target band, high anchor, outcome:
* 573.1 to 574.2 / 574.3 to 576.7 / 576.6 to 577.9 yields -0.018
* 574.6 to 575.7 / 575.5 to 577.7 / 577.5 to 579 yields 0.009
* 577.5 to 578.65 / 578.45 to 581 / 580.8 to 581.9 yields 0.043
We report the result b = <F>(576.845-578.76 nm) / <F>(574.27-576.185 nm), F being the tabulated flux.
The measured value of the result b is 1.0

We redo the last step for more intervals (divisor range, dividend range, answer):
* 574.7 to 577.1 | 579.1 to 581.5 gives 0.96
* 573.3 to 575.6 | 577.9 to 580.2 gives 0.95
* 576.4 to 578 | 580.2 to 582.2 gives 1.02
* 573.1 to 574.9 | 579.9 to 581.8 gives 0.97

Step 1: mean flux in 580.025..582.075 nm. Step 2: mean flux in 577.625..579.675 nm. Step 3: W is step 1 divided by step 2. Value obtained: 1.0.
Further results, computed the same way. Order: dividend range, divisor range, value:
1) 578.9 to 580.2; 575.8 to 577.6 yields 0.94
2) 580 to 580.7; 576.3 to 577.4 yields 1.04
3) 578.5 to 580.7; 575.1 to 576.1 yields 0.93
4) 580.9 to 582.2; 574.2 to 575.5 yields 0.96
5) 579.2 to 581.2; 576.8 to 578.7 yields 0.98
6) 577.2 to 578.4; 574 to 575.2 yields 0.97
